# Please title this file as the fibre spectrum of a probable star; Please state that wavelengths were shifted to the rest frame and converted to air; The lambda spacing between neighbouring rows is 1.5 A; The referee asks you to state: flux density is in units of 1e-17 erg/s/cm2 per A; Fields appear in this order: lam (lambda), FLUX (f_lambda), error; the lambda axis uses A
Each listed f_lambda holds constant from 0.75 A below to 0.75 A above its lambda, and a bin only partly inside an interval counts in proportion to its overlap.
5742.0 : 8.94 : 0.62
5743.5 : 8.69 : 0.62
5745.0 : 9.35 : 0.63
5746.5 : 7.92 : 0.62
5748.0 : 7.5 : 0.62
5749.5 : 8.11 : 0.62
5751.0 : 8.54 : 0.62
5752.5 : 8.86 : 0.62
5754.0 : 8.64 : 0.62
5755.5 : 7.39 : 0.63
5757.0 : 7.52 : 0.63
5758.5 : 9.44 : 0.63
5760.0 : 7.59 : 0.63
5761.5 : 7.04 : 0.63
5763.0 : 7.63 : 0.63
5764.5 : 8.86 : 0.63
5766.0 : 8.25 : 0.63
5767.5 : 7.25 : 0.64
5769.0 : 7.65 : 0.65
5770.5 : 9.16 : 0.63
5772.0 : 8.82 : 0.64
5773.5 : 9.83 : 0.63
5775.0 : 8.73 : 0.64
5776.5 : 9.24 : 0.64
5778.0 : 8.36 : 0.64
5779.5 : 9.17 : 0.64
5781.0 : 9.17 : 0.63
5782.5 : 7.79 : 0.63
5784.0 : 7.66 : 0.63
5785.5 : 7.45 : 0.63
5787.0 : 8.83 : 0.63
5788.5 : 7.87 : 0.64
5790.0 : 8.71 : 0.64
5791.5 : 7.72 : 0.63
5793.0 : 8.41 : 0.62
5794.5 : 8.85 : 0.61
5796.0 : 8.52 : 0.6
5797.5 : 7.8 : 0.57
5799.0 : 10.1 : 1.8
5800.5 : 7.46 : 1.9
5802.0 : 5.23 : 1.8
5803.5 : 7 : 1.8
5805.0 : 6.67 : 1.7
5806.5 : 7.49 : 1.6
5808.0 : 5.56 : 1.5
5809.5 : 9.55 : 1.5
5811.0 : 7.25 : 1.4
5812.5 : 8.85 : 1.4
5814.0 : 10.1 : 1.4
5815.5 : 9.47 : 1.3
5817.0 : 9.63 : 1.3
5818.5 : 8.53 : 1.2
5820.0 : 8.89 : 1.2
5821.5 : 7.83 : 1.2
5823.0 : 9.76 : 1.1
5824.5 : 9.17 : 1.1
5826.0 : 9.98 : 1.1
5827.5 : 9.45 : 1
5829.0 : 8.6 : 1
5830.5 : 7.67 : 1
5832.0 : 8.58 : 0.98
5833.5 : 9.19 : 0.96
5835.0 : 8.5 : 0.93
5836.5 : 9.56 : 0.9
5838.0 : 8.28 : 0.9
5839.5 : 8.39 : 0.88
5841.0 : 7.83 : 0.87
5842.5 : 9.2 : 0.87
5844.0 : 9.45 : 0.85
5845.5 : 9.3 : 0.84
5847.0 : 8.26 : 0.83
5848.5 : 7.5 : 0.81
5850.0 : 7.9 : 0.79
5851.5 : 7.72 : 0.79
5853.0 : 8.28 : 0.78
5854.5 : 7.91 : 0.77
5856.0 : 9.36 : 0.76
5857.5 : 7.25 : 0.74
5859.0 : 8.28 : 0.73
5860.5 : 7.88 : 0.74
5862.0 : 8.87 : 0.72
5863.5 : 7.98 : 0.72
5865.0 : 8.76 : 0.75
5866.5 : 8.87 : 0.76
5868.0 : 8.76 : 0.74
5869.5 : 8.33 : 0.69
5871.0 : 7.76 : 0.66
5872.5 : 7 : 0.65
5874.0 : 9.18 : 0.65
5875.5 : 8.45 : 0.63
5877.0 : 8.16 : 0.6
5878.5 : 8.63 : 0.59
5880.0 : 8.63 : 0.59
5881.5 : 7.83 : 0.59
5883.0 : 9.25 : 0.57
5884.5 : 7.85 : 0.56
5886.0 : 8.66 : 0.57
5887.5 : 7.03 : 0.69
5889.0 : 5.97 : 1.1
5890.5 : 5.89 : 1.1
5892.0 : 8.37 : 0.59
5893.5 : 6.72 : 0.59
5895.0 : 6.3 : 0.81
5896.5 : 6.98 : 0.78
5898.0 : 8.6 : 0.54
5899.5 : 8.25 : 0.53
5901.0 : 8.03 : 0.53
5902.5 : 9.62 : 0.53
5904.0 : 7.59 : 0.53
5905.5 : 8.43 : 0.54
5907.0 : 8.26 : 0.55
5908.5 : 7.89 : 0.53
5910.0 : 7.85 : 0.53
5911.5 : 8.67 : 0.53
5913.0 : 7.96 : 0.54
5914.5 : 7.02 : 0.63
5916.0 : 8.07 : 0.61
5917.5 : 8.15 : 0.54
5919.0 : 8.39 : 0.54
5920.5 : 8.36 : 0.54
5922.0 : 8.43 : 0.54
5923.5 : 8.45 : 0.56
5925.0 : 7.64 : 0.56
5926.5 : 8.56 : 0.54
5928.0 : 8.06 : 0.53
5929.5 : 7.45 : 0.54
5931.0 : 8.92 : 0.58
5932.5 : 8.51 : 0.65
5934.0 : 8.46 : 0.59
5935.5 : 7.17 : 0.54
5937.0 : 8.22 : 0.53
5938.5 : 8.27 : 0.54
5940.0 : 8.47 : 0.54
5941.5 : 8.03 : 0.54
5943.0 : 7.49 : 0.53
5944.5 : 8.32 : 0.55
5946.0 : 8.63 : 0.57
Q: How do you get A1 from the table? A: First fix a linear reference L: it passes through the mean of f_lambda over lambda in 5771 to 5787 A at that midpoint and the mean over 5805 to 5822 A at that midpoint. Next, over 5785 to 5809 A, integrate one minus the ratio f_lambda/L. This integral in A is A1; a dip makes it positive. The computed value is 2.2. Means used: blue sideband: 8.64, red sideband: 8.4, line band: 7.75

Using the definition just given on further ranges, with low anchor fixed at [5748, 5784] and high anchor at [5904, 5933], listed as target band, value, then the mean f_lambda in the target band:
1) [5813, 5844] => -2.5 A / 8.94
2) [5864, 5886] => -0.5 A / 8.39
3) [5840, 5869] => -0.5 A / 8.39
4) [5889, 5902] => 1.3 A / 7.35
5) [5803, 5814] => 0.8 A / 7.67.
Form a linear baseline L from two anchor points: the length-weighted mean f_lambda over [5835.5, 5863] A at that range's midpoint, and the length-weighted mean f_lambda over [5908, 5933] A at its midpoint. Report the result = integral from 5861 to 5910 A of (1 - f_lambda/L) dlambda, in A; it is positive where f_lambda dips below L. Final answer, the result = 1.4 A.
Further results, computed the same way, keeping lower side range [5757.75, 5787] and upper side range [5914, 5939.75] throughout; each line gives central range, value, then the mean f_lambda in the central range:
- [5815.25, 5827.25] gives -1.23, 9.16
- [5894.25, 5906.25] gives 0.31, 7.98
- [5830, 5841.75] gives -0.33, 8.52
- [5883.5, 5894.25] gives 1.24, 7.26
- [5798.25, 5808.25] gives 1.43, 7.15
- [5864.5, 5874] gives -0.08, 8.31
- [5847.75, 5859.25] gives 0.34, 8.01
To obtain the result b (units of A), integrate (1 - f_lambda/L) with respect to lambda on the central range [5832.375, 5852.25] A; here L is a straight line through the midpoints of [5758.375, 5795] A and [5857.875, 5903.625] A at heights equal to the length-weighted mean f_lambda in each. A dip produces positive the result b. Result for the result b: -1.0 A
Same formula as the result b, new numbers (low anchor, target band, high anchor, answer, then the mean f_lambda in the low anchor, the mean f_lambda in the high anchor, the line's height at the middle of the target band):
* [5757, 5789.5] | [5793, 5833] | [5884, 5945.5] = -0.7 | 8.35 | 7.94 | 8.24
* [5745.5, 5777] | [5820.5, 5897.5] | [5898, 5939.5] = -0.4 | 8.29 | 8.18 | 8.22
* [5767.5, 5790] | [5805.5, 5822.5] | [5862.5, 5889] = -0.1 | 8.51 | 8.24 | 8.41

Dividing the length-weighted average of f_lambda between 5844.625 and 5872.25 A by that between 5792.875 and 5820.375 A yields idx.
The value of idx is 1.01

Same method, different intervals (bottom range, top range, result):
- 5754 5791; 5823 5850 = 1.05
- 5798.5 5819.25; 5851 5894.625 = 1.00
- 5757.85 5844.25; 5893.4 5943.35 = 0.96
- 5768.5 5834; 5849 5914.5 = 0.95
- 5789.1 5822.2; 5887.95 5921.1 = 0.95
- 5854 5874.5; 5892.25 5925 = 0.96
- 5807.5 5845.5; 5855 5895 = 0.91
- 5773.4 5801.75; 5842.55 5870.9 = 0.99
